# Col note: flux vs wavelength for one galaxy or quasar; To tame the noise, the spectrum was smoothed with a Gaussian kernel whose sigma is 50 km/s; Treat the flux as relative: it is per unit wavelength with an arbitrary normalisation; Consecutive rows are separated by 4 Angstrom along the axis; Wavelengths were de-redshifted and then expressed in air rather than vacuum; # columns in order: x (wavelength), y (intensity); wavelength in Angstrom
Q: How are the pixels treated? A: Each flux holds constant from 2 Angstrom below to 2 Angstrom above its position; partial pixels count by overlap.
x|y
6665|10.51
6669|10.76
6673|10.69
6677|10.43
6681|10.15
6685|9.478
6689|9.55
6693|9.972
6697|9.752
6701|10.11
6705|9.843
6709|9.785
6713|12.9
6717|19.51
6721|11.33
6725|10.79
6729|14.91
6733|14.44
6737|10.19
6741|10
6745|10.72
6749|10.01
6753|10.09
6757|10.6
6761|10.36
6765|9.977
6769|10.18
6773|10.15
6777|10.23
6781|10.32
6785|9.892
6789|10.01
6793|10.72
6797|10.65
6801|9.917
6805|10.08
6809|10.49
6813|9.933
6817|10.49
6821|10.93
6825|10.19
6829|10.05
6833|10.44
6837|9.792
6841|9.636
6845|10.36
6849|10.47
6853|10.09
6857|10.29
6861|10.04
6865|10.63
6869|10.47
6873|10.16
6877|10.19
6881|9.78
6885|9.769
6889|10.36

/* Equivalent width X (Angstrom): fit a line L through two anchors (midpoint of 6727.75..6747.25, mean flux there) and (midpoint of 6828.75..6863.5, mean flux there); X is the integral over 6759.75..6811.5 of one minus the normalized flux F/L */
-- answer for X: 4.2 Angstrom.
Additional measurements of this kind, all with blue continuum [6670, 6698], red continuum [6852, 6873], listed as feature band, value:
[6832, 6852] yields 0.29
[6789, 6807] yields -0.17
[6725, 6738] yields -3.77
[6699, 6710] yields 0.16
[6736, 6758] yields -0.27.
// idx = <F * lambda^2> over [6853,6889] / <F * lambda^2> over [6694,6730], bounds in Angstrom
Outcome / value 0.89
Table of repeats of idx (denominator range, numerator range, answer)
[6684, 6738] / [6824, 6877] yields 0.91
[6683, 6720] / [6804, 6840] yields 0.95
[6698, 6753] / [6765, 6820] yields 0.89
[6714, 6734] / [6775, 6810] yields 0.74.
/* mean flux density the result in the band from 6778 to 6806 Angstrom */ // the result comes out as 10.2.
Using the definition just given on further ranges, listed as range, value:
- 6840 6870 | 10.3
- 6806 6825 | 10.4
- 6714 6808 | 11.1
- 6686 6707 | 9.83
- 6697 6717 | 11.5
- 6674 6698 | 9.93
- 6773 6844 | 10.2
